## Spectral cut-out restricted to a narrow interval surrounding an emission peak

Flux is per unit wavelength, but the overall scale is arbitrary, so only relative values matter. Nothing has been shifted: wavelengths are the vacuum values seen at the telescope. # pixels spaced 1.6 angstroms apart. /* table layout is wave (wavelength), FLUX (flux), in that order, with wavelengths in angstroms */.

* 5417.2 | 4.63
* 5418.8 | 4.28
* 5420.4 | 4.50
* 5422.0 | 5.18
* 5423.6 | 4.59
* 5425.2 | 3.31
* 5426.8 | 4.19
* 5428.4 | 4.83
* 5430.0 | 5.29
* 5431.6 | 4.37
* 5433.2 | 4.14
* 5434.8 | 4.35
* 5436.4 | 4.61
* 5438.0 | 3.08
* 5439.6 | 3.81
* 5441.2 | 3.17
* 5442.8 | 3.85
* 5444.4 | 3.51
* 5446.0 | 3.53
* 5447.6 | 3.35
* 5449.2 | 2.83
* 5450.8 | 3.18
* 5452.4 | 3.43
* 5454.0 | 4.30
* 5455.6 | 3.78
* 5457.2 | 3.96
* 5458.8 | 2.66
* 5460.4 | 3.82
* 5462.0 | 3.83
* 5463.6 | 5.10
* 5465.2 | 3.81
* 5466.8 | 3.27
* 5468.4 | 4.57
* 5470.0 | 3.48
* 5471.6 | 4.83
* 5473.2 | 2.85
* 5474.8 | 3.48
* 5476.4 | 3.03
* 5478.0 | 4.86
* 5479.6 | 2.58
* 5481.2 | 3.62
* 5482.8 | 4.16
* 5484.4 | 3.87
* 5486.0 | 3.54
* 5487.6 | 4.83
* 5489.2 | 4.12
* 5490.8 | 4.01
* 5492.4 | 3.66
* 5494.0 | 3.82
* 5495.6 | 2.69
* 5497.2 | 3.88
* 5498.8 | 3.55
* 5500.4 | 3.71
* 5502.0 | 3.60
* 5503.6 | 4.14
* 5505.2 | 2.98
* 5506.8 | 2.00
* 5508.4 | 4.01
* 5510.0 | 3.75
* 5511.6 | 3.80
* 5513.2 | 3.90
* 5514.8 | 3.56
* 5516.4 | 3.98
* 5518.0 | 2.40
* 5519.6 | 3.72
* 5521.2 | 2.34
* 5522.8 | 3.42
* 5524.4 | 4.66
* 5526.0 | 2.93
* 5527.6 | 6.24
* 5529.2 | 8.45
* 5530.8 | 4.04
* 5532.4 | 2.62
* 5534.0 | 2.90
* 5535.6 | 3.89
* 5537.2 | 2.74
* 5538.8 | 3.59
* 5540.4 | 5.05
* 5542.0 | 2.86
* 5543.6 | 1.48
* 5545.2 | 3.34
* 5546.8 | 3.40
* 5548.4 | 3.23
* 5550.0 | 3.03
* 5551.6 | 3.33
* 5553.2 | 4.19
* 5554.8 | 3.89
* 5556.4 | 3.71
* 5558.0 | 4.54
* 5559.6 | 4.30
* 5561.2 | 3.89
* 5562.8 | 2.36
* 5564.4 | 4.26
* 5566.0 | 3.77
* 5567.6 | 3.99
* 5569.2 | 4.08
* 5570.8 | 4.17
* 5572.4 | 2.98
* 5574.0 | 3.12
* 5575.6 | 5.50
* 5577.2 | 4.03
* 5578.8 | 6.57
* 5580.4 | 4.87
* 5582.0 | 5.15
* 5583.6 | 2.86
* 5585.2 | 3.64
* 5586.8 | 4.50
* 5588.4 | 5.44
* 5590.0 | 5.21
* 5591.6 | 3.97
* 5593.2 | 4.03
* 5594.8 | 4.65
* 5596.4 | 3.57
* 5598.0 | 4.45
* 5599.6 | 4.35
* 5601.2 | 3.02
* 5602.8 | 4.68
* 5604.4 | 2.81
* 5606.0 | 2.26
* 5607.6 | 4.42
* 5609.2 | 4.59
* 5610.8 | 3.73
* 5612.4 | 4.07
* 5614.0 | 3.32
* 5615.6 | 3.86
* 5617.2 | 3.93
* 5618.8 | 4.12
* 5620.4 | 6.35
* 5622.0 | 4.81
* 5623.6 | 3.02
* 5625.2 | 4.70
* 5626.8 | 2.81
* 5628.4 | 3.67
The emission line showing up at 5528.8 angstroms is H-gamma 4340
